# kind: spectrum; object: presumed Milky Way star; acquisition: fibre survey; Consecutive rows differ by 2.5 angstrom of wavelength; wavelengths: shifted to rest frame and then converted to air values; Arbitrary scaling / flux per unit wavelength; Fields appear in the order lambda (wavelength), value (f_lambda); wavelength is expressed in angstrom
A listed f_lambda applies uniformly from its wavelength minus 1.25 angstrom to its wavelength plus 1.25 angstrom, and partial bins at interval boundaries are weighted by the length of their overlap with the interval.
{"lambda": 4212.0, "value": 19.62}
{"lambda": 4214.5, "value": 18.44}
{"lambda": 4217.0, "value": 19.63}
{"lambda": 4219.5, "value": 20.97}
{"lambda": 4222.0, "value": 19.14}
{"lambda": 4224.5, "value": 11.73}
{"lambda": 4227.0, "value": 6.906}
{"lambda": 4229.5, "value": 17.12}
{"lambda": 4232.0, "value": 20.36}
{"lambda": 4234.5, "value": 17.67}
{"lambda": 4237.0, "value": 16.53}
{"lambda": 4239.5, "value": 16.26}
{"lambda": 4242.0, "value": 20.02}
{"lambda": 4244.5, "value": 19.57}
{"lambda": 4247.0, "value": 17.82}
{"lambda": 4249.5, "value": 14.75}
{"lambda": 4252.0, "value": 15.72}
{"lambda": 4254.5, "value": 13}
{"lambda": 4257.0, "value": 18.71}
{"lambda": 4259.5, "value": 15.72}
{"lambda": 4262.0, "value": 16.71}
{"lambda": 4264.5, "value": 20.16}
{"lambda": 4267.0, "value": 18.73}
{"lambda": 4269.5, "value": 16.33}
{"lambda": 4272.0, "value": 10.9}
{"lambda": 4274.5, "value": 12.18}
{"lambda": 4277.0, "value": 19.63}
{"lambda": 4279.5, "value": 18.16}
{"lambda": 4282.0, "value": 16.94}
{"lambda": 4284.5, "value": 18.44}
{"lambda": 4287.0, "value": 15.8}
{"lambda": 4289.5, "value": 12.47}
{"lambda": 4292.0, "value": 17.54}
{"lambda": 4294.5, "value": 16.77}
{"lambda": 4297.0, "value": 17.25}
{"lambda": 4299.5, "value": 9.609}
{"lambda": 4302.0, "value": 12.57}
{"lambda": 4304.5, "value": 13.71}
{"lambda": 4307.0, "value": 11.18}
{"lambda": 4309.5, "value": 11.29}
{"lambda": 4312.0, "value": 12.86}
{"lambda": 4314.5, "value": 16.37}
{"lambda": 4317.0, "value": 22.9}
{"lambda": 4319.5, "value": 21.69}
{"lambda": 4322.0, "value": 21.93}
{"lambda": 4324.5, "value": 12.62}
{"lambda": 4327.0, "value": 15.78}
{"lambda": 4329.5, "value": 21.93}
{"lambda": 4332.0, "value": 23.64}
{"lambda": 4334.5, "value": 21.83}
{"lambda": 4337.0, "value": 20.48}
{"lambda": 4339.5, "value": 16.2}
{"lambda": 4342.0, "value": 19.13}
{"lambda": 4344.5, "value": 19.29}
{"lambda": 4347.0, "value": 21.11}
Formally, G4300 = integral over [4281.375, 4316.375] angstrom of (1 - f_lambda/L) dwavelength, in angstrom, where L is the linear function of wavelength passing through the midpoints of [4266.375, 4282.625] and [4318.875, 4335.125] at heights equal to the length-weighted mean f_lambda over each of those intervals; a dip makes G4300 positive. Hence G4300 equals 6.1 angstrom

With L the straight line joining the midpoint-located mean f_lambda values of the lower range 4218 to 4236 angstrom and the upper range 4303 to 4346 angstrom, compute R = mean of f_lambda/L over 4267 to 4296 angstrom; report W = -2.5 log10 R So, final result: 0.07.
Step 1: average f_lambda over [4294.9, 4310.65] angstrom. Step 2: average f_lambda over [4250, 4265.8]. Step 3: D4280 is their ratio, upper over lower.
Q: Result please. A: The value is 0.8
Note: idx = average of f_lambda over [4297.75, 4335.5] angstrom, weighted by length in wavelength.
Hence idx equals 16.6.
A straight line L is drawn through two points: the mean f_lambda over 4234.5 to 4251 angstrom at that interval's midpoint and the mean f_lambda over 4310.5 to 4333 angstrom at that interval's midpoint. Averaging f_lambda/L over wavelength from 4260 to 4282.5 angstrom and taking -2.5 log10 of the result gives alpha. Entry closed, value 0.08 mag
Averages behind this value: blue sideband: 17.5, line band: 16.6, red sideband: 18.7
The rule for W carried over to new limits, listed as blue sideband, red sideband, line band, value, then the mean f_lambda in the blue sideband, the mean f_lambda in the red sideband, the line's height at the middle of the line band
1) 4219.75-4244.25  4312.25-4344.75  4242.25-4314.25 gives 0.14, 16.5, 19.3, 17.9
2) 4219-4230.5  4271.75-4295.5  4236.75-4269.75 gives -0.12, 14.8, 16.1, 15.4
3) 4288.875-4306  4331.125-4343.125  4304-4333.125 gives 0.02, 14.3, 20.2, 17.4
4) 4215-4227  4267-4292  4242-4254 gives -0.04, 16.8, 15.9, 16.4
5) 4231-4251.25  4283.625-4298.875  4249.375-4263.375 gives 0.09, 17.8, 16.1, 17.3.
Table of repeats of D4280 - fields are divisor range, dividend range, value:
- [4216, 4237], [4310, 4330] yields 1.07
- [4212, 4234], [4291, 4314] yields 0.81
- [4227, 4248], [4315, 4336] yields 1.15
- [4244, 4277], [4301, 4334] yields 1.04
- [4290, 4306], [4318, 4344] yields 1.36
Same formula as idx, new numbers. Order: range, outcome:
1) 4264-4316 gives 15.2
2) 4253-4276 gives 15.9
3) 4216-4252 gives 17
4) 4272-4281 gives 15.9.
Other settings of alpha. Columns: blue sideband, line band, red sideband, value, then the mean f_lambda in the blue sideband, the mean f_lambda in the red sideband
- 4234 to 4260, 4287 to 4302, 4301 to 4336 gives 0.17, 16.9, 17.2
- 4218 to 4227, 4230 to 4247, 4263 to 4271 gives -0.10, 15.9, 18.1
